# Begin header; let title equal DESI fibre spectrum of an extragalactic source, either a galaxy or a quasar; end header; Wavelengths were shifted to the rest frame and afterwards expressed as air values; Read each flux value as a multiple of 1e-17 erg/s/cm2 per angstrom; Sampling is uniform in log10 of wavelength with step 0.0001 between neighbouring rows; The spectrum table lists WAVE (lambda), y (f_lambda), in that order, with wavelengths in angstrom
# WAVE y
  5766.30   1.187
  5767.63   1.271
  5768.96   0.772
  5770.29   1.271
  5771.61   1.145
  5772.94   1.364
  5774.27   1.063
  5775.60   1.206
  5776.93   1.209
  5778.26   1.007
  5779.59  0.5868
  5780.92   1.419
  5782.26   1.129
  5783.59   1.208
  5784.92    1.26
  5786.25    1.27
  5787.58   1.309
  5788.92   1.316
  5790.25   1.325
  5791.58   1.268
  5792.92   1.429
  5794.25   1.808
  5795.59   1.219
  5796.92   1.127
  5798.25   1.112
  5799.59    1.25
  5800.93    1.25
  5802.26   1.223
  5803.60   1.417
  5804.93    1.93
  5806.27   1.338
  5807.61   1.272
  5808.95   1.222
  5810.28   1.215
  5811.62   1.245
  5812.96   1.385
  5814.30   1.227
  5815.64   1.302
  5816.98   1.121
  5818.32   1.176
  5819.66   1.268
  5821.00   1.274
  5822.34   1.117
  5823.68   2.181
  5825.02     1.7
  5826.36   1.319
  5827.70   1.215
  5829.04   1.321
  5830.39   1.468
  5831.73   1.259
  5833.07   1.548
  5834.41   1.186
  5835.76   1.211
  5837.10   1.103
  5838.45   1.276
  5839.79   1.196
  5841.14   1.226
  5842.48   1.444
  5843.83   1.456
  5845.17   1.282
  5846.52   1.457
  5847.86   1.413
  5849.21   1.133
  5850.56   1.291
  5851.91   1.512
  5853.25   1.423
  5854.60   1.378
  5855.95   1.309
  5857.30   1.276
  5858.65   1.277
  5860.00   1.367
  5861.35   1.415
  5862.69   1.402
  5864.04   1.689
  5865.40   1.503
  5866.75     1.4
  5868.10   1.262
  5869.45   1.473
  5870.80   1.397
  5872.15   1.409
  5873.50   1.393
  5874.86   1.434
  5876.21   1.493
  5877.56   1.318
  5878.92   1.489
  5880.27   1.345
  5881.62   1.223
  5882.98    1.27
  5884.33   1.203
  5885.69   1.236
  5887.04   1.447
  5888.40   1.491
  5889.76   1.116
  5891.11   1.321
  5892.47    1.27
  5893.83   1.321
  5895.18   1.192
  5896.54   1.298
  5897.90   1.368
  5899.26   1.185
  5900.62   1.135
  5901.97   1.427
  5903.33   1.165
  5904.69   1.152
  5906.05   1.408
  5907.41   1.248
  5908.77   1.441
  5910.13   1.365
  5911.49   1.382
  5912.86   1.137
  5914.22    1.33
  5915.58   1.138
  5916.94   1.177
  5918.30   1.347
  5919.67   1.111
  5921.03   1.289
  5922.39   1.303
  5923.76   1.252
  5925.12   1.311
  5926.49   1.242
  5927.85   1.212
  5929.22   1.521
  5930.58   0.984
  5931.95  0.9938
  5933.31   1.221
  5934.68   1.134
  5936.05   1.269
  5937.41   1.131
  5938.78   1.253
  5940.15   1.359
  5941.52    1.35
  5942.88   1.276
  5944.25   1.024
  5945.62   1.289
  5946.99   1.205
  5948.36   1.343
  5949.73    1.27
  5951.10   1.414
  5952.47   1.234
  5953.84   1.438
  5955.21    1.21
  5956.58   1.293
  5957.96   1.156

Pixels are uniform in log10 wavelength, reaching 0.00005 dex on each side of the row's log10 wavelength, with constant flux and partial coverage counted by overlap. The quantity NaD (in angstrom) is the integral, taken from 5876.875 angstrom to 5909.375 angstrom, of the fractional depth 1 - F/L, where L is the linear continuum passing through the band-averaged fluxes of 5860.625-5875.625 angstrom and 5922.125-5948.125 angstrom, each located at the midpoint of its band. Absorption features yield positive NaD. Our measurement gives 1.5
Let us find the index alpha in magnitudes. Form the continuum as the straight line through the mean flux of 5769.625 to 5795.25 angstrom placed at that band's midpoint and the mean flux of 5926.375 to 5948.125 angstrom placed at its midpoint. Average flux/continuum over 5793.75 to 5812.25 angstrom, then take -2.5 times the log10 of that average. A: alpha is -0.07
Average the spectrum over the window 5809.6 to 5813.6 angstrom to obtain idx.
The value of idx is 1.28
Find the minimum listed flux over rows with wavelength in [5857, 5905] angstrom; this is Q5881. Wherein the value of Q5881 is 1.116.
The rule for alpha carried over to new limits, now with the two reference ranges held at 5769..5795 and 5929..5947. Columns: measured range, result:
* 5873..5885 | -0.11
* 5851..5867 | -0.16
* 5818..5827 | -0.18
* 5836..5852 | -0.07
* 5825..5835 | -0.11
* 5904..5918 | -0.06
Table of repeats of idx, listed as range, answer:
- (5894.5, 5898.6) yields 1.29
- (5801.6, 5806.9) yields 1.48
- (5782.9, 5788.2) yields 1.26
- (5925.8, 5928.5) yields 1.23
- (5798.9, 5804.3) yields 1.29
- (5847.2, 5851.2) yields 1.28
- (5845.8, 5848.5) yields 1.43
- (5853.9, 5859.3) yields 1.31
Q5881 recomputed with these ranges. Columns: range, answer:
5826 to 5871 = 1.103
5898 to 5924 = 1.111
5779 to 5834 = 0.5868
